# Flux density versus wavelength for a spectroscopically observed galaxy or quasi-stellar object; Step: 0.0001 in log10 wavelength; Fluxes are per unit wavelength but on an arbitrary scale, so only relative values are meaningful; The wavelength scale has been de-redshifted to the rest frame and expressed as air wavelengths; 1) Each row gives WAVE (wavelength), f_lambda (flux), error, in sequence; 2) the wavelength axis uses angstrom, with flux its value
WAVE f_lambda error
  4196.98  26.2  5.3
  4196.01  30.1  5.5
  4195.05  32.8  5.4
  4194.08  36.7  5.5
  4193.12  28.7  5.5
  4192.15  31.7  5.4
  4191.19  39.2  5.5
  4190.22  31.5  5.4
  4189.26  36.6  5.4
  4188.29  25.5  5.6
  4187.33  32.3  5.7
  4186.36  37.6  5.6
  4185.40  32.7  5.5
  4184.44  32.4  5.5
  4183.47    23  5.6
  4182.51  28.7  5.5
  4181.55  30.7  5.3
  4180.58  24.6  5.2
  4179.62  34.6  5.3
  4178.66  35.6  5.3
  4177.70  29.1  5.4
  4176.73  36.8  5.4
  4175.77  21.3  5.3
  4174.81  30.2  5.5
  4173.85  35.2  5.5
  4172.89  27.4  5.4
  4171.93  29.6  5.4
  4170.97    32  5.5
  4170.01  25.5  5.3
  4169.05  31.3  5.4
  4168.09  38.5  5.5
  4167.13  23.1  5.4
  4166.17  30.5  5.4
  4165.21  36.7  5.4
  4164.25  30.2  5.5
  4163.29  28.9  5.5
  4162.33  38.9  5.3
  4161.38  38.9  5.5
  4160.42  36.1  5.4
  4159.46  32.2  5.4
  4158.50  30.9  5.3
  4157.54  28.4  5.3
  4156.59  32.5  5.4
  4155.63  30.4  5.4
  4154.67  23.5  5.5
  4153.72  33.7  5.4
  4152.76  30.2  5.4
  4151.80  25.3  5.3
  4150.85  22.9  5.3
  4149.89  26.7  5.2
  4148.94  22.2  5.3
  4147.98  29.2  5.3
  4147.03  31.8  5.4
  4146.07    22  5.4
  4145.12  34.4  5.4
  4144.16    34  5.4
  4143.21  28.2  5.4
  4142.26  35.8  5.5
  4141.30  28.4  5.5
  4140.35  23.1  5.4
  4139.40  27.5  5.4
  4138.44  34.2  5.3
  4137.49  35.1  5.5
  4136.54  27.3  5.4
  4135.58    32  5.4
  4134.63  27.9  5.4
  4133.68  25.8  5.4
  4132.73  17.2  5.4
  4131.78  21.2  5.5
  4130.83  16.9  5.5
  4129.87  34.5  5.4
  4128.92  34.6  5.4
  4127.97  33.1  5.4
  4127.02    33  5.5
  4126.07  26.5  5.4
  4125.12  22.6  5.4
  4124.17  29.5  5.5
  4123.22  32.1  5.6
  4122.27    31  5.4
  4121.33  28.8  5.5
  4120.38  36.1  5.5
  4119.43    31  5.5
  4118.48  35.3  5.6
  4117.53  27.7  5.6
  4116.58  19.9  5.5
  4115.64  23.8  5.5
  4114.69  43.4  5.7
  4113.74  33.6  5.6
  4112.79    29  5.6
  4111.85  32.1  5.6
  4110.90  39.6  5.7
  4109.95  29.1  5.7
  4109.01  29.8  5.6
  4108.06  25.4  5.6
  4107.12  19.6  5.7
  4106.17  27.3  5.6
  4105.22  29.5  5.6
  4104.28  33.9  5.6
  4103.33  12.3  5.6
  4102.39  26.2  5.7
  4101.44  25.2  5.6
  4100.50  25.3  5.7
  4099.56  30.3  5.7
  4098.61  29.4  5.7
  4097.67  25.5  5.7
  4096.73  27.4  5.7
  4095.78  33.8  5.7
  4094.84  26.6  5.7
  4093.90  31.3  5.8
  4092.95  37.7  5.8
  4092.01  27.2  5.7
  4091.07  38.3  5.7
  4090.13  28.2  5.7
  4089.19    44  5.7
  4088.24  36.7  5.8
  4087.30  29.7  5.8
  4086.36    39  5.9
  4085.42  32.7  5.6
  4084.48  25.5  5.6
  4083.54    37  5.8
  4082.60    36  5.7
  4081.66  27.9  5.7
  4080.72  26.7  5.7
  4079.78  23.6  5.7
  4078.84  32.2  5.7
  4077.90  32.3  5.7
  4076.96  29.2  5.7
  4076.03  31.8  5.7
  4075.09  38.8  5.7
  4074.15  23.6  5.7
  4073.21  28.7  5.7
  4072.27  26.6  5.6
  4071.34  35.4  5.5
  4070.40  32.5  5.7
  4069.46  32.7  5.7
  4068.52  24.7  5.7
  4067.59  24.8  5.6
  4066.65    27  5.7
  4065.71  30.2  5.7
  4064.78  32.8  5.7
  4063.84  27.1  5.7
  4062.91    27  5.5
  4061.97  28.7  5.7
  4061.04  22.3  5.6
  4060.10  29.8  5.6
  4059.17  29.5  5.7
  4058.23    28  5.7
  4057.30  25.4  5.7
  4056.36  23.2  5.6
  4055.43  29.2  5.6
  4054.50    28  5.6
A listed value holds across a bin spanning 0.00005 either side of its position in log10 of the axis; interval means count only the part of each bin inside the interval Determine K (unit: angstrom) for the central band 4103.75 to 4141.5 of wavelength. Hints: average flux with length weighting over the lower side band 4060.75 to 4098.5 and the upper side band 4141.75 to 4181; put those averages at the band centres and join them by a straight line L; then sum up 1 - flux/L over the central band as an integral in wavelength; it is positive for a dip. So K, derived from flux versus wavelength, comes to 1.7 angstrom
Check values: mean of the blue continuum 30.6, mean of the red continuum 30.5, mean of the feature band 29.2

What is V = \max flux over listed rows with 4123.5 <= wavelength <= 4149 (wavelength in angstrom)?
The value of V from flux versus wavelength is 35.8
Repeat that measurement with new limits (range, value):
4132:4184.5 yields 38.9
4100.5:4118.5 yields 43.4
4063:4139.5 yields 44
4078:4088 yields 39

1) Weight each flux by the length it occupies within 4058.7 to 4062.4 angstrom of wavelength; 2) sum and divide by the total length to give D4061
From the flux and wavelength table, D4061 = 27.6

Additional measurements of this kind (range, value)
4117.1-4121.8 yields 31.8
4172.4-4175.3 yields 30.9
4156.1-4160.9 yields 32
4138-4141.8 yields 28.2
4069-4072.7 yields 31.9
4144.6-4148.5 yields 29.3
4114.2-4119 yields 30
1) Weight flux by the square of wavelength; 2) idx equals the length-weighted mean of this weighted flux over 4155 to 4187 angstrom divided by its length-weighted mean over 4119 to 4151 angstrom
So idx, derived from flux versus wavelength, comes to 1.1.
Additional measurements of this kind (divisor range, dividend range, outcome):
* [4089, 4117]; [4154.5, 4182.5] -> 1.10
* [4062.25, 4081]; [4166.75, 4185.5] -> 1.08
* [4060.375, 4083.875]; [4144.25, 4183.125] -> 1.07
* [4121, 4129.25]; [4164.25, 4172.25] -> 1.05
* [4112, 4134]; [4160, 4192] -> 1.12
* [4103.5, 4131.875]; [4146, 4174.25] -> 1.04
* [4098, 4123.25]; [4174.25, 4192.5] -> 1.11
